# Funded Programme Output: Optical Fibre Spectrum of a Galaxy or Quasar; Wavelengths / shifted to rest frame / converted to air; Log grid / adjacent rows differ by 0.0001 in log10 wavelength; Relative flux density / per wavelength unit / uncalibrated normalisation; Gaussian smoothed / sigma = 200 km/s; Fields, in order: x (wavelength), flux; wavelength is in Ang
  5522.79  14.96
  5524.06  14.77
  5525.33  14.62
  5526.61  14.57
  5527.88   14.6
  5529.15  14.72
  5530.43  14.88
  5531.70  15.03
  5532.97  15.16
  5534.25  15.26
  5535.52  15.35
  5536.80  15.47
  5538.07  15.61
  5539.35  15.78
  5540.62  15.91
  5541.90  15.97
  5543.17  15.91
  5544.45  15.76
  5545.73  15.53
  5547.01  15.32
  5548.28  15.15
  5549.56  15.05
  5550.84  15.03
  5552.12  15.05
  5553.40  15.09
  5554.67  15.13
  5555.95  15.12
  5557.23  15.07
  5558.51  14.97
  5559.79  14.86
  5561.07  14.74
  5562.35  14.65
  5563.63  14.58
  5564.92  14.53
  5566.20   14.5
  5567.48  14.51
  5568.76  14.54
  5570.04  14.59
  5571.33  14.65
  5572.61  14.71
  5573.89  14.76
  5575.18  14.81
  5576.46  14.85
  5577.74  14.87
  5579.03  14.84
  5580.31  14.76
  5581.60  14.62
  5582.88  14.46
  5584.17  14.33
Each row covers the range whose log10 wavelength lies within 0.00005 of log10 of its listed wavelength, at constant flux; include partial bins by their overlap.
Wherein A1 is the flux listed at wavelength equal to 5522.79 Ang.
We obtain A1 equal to 14.96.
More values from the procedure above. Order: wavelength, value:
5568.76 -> 14.54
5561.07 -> 14.74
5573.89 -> 14.76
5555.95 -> 15.12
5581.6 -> 14.62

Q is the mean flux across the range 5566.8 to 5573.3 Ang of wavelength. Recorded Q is 14.6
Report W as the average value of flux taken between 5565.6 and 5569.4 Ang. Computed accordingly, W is 14.5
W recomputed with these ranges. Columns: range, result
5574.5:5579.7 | 14.8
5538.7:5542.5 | 15.9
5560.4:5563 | 14.7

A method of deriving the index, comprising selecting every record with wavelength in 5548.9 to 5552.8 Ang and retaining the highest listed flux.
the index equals 15.05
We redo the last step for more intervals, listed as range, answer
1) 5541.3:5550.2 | 15.97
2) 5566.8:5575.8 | 14.81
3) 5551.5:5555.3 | 15.13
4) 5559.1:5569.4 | 14.86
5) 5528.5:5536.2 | 15.35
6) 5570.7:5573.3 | 14.71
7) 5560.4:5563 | 14.74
